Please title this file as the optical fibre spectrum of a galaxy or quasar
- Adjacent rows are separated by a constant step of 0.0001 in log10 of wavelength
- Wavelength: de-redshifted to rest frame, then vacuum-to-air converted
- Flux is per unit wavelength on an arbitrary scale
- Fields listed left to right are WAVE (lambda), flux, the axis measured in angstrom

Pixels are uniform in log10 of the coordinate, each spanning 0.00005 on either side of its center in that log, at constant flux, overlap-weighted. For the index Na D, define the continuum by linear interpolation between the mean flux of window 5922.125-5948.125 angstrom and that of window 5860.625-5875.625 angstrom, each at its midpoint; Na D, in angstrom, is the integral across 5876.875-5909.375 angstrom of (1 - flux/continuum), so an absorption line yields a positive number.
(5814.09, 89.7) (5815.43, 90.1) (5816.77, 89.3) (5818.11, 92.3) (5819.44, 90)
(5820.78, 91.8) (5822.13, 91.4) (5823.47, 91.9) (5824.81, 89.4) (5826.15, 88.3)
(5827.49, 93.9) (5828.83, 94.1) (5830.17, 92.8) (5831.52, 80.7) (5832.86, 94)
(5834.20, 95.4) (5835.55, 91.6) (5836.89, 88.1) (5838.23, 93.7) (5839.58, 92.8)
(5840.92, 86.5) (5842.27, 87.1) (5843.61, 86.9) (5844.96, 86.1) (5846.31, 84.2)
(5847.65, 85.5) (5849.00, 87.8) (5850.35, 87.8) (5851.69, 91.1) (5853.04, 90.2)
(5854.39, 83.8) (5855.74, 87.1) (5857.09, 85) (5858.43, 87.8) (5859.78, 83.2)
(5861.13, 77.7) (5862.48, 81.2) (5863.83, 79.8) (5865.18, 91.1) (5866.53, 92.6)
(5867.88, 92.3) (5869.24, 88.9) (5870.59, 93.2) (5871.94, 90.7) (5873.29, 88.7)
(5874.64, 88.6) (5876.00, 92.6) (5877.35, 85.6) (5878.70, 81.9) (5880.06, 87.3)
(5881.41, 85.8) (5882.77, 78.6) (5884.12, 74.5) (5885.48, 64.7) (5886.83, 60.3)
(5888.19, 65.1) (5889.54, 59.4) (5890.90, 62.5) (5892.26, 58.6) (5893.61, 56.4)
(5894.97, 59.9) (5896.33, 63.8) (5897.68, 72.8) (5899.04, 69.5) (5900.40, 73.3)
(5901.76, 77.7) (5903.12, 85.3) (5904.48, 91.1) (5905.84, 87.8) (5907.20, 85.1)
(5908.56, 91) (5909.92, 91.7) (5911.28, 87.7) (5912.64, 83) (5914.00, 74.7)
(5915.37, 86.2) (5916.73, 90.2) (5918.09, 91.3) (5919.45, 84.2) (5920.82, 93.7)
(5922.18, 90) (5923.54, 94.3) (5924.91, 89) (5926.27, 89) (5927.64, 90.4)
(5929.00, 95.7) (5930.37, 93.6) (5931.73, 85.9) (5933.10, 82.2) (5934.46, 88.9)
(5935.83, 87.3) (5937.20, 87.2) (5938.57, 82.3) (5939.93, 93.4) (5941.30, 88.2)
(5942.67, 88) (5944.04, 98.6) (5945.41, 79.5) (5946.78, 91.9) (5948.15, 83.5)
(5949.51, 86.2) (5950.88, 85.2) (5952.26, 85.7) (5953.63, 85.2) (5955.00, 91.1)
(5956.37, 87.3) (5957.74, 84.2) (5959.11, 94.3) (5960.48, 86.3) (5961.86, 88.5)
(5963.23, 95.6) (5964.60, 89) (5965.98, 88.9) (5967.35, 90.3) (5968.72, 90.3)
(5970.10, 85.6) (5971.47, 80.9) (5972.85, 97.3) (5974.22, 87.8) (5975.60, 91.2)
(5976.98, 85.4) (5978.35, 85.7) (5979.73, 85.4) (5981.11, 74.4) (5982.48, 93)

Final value 5.2 angstrom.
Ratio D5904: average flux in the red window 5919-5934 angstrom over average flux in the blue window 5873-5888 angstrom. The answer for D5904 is 1.12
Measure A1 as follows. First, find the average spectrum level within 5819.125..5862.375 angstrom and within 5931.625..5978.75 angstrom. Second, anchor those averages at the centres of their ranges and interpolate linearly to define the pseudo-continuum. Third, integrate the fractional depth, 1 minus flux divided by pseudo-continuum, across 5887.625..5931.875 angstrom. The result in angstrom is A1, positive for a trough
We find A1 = 3.7 angstrom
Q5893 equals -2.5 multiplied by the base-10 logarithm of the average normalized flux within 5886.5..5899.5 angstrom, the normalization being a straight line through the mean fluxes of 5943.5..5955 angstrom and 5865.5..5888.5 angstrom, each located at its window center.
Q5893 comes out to 0.32 mag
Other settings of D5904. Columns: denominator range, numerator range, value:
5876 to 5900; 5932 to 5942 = 1.23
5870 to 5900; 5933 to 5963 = 1.18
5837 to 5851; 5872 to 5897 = 0.84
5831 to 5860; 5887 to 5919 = 0.87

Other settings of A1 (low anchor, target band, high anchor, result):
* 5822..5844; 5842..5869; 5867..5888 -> 0.12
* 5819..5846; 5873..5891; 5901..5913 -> 2.23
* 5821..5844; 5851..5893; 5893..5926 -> 2.35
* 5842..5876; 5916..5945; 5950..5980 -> -0.55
